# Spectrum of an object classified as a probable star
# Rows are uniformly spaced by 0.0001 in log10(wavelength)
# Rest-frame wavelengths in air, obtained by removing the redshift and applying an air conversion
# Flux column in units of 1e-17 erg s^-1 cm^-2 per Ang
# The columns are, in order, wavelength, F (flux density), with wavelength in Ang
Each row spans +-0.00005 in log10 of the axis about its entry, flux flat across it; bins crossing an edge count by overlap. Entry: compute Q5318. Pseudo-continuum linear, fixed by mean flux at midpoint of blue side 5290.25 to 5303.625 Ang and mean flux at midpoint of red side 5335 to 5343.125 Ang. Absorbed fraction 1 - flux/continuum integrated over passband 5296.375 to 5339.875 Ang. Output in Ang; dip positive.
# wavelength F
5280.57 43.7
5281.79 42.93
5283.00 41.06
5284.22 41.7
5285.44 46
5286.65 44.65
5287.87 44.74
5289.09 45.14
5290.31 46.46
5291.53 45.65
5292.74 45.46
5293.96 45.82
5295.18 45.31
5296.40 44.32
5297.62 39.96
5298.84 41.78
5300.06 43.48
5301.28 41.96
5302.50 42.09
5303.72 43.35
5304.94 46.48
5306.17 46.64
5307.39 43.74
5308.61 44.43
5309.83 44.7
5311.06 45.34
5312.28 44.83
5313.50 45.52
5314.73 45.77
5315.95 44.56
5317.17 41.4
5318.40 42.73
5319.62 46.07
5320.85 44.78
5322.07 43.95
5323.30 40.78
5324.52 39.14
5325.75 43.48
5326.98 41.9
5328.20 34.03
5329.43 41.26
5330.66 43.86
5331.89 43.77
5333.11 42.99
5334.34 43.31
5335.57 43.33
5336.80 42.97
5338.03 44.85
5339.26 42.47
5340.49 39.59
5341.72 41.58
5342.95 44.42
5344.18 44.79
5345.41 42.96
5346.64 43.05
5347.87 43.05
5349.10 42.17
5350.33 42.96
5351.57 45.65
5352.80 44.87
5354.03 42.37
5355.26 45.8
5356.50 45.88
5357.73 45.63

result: 0.0 Ang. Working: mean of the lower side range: 43.7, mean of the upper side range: 42.6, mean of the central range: 43.2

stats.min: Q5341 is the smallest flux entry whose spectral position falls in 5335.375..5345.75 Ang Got 39.59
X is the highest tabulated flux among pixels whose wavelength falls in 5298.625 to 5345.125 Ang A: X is 46.64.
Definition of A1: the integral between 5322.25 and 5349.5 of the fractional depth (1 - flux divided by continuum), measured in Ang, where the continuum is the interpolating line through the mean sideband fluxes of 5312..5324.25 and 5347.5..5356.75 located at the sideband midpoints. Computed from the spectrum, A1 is 1.0 Ang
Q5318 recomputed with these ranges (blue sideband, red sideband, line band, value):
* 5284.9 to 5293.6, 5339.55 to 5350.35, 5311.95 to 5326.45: 0.2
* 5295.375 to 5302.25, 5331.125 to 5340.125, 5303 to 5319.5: -0.7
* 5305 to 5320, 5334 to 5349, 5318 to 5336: 0.6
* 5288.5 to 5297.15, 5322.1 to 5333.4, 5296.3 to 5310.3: 0.2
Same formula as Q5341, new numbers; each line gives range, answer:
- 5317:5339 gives 34.03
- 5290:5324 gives 39.96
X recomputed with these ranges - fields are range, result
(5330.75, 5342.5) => 44.85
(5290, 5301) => 46.46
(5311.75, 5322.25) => 46.07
